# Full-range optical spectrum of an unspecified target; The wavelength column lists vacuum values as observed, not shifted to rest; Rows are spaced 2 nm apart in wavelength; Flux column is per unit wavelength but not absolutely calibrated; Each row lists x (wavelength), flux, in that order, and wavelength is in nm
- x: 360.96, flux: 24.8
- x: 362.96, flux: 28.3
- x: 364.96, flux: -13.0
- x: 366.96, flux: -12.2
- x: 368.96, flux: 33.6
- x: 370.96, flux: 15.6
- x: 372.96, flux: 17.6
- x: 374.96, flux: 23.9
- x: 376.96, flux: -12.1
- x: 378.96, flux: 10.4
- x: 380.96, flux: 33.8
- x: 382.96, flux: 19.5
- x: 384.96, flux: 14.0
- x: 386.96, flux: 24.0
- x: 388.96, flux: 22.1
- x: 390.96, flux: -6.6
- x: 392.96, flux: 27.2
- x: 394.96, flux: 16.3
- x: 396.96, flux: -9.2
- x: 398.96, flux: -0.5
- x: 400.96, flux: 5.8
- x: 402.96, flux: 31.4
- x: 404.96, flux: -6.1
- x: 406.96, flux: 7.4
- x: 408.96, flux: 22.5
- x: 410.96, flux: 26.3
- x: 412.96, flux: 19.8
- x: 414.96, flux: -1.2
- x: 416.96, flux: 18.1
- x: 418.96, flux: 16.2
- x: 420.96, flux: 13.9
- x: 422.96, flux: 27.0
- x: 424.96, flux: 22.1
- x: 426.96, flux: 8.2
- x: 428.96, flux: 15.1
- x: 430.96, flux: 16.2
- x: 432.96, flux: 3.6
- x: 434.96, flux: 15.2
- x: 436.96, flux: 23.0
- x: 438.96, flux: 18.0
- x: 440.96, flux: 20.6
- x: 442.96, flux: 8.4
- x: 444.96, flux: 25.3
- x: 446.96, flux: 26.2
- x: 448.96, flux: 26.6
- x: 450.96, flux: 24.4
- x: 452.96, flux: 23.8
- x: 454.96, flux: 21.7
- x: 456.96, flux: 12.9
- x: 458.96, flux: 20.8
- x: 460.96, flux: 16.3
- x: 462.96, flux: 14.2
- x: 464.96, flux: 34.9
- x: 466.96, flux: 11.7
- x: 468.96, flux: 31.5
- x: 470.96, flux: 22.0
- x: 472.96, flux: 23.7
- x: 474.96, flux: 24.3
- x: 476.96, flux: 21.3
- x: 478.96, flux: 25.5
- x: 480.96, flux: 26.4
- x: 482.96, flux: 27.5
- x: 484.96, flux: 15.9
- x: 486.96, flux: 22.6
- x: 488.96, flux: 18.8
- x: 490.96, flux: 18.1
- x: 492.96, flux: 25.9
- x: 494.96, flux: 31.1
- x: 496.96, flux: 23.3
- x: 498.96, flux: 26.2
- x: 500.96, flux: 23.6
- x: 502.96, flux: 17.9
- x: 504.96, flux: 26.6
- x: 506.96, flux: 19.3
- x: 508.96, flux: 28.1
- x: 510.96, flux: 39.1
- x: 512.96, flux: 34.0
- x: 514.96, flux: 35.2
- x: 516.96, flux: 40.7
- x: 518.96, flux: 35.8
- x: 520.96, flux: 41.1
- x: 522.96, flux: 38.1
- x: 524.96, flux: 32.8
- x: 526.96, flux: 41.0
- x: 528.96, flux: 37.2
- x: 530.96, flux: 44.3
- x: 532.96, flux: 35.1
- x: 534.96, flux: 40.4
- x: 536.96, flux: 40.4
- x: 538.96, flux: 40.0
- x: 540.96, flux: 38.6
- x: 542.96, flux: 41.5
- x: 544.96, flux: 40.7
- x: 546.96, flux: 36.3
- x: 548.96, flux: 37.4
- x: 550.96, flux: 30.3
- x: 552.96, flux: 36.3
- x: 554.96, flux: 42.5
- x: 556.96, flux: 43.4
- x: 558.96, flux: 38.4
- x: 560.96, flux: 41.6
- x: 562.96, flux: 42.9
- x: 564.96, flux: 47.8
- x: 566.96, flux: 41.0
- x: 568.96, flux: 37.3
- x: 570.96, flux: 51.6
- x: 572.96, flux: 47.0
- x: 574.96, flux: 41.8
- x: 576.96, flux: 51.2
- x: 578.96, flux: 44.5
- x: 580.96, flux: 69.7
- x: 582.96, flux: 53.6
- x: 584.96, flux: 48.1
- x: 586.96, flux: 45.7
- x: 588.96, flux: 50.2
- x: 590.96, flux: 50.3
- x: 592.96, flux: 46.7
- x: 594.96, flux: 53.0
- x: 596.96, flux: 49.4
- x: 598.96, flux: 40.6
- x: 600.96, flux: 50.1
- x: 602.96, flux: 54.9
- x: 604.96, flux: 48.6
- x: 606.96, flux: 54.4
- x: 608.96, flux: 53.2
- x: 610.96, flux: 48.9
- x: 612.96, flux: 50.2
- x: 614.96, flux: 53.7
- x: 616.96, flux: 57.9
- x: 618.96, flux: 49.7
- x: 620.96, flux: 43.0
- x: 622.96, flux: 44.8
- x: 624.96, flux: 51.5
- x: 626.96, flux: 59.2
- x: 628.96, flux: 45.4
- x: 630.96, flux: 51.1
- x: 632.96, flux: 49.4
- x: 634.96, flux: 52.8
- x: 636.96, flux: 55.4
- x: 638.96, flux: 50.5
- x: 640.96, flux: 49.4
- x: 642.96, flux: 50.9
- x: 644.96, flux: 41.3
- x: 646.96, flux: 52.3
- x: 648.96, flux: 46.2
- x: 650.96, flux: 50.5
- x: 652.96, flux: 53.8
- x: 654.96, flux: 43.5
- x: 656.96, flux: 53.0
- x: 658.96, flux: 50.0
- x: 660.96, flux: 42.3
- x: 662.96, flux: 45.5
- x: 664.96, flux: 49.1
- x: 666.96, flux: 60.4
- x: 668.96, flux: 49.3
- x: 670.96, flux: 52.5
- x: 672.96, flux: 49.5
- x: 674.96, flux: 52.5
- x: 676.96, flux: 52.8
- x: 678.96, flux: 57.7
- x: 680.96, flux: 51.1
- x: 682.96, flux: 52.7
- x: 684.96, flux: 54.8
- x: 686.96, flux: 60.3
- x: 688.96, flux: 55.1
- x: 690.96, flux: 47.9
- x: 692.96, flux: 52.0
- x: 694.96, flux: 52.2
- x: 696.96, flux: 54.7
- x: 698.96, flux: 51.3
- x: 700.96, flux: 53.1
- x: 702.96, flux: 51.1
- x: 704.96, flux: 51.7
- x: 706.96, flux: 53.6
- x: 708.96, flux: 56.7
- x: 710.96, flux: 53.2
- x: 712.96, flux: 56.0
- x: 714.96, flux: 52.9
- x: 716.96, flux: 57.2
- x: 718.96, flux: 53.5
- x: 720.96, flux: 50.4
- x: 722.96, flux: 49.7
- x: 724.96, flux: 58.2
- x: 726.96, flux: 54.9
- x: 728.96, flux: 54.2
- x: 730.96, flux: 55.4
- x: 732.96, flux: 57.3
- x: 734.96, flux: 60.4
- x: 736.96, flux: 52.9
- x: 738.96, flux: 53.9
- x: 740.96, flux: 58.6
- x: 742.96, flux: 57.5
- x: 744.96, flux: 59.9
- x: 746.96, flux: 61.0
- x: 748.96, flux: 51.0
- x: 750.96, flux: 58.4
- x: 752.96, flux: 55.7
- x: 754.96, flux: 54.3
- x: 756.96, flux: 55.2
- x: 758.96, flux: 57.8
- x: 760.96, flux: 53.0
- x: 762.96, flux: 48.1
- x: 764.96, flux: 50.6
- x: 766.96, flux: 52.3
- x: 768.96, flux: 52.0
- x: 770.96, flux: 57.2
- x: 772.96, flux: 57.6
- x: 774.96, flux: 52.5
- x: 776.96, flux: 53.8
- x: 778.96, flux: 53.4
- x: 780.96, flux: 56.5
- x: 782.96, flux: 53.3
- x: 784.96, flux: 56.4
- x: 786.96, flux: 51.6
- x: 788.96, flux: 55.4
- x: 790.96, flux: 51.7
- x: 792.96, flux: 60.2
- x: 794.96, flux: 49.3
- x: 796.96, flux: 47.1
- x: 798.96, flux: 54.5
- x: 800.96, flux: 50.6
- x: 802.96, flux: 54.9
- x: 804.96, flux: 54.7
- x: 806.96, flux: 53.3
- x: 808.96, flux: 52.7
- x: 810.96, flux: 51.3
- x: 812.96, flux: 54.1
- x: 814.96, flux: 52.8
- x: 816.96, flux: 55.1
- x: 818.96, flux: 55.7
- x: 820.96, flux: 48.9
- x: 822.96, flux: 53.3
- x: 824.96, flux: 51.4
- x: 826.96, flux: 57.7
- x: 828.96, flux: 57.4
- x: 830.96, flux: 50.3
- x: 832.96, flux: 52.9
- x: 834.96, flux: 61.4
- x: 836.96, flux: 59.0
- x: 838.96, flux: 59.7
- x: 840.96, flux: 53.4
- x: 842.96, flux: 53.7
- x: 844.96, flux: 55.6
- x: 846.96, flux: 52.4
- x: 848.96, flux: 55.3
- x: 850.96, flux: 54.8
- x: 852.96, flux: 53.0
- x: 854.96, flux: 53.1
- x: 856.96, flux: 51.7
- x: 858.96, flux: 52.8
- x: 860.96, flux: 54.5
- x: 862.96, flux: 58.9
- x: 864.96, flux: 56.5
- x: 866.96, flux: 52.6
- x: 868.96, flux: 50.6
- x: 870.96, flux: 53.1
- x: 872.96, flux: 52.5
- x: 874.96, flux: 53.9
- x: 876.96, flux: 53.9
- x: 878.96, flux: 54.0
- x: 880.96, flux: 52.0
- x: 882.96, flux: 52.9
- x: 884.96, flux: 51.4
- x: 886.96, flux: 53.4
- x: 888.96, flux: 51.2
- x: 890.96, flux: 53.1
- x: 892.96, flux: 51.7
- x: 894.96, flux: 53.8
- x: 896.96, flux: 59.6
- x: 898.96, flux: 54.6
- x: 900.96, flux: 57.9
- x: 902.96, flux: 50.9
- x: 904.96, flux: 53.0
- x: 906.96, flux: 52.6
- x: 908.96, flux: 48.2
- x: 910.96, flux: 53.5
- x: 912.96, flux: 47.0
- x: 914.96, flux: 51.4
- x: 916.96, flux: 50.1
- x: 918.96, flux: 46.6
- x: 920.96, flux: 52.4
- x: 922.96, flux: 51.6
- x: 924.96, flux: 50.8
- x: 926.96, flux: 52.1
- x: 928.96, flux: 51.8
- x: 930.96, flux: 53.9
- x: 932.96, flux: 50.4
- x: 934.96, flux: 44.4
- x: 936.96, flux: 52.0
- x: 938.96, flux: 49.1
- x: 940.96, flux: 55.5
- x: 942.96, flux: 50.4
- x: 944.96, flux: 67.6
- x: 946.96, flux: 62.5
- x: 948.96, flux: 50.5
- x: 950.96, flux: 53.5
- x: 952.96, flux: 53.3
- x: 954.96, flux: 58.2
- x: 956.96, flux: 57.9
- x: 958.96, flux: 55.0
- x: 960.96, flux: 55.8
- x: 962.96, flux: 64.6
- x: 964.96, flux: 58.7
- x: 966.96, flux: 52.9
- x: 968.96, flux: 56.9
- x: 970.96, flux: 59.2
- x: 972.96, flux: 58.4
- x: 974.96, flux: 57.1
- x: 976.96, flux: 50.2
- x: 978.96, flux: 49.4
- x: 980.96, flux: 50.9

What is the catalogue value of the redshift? 0.28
